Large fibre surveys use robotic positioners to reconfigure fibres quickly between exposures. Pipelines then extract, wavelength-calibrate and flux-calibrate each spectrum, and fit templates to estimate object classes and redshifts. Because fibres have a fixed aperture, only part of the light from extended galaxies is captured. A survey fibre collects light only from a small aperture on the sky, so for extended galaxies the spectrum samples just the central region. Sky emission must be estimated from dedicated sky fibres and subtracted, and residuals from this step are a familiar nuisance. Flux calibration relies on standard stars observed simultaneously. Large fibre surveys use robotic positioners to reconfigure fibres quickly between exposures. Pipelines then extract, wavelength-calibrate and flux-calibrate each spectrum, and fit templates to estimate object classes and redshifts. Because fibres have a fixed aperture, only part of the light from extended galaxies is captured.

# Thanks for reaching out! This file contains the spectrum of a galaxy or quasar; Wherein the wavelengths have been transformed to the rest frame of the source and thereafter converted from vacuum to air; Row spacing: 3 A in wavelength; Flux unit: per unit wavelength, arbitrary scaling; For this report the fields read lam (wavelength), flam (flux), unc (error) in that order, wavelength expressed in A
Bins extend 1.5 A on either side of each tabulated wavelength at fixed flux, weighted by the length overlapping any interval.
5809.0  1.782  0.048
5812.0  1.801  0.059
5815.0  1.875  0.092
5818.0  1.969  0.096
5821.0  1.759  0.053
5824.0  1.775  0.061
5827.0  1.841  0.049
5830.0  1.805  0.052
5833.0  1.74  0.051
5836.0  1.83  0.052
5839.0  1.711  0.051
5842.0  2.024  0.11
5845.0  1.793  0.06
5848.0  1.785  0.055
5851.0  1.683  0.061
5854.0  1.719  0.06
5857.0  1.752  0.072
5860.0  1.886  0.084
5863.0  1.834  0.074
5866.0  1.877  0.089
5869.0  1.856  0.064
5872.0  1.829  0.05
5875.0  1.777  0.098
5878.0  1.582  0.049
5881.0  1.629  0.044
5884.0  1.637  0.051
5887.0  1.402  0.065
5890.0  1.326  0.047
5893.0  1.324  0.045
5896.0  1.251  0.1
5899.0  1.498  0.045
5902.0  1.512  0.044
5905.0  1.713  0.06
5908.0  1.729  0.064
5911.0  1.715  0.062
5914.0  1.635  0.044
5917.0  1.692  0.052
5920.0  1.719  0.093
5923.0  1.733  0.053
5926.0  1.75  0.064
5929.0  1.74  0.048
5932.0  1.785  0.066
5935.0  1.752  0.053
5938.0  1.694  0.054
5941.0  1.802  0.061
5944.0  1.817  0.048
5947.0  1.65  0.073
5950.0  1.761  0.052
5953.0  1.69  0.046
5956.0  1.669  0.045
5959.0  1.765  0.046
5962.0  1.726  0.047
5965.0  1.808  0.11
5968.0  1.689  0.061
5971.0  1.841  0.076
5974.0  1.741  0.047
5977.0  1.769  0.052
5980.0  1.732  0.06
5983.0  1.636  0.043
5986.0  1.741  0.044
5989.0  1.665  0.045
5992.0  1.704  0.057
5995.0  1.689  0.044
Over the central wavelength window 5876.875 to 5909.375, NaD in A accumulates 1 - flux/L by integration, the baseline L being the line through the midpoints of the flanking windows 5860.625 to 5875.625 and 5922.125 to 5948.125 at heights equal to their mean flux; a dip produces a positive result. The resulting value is 5.4 A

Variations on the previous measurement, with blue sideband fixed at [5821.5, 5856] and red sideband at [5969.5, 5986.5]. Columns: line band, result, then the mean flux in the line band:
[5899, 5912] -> 0.9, 1.65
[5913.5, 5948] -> 0.5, 1.73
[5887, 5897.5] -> 2.7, 1.31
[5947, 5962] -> 0.3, 1.71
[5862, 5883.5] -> 0.2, 1.76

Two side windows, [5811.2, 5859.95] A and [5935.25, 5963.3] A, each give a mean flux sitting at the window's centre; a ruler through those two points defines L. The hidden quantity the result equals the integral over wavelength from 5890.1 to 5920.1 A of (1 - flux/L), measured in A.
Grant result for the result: 3.4 A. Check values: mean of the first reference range 1.81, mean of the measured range 1.56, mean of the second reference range 1.73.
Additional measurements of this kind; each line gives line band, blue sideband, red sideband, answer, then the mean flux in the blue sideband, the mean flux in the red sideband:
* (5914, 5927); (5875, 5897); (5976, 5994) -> -1.3 A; 1.48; 1.71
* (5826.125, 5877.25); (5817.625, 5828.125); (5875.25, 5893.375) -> -4.0 A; 1.82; 1.51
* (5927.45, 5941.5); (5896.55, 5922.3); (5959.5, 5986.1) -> -0.6 A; 1.64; 1.74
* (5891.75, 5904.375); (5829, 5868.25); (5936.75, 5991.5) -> 2.5 A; 1.8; 1.73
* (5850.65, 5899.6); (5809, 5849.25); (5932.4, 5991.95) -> 4.2 A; 1.82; 1.73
